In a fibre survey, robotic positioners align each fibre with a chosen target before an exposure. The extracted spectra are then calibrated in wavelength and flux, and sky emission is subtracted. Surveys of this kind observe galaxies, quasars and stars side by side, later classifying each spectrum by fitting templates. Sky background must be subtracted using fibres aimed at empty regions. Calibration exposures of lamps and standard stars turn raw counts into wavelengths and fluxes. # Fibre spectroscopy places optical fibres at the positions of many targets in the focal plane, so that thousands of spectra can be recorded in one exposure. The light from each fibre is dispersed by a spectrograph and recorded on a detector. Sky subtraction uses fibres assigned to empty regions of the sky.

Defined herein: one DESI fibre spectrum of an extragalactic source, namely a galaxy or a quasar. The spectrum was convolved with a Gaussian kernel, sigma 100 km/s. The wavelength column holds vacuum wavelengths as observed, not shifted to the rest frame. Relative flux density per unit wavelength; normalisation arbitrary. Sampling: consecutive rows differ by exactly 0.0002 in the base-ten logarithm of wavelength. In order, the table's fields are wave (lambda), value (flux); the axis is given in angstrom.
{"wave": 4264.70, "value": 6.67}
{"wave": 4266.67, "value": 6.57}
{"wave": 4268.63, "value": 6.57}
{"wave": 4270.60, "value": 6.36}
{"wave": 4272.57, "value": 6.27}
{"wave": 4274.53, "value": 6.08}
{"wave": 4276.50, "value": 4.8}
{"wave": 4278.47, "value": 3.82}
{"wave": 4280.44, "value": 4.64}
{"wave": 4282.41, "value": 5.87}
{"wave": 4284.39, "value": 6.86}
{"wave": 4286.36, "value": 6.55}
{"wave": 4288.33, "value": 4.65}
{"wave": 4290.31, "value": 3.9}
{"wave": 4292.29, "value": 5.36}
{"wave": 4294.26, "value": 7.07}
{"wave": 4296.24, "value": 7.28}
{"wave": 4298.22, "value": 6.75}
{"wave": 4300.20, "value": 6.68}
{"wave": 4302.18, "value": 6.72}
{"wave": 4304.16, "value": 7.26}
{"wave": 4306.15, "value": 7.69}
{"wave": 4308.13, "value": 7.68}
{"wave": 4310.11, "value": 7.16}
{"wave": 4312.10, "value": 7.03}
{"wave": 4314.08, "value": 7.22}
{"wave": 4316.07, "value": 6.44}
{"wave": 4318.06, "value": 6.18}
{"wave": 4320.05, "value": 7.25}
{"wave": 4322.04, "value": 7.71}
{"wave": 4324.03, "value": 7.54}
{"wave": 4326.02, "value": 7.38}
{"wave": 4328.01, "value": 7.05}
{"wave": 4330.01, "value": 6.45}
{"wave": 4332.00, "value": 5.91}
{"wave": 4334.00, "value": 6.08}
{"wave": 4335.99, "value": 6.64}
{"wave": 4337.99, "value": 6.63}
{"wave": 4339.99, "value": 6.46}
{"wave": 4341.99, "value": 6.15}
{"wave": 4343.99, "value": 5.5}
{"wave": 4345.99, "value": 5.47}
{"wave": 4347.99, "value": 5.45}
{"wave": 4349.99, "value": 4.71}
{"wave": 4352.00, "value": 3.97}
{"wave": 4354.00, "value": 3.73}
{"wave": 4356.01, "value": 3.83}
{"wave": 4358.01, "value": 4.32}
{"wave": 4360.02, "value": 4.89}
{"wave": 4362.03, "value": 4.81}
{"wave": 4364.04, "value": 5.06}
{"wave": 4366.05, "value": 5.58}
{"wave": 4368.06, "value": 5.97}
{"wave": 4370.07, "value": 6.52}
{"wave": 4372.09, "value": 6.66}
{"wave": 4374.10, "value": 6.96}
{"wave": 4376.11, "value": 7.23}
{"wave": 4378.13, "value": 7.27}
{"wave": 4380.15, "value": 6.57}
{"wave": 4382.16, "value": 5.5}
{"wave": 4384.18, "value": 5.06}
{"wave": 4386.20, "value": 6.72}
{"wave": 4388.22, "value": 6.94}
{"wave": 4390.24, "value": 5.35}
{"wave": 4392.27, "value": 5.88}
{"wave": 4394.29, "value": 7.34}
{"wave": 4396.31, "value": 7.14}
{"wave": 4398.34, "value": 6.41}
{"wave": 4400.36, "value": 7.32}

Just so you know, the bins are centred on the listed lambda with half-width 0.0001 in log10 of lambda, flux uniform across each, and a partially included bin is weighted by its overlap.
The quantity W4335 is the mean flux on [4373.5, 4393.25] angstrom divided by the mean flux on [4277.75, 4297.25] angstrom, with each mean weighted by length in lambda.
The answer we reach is 1.1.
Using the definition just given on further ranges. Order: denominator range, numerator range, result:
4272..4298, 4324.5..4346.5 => 1.13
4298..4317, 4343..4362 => 0.66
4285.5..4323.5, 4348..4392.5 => 0.84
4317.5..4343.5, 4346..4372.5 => 0.75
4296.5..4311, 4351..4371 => 0.68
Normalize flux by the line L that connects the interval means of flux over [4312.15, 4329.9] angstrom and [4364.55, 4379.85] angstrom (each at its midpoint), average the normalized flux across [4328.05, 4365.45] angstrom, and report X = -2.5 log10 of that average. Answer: 0.26 mag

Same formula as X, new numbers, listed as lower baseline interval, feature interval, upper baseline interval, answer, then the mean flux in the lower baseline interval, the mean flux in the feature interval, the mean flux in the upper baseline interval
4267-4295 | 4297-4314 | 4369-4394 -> -0.22 mag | 5.64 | 7.13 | 6.41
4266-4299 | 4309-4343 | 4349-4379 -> -0.20 mag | 5.84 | 6.78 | 5.43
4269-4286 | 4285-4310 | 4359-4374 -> -0.15 mag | 5.66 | 6.5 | 5.72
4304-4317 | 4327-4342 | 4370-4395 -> 0.08 mag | 7.21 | 6.44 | 6.45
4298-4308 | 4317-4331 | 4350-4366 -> -0.16 mag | 7.1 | 7.08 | 4.46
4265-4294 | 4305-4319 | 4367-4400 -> -0.19 mag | 5.65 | 7.06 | 6.49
